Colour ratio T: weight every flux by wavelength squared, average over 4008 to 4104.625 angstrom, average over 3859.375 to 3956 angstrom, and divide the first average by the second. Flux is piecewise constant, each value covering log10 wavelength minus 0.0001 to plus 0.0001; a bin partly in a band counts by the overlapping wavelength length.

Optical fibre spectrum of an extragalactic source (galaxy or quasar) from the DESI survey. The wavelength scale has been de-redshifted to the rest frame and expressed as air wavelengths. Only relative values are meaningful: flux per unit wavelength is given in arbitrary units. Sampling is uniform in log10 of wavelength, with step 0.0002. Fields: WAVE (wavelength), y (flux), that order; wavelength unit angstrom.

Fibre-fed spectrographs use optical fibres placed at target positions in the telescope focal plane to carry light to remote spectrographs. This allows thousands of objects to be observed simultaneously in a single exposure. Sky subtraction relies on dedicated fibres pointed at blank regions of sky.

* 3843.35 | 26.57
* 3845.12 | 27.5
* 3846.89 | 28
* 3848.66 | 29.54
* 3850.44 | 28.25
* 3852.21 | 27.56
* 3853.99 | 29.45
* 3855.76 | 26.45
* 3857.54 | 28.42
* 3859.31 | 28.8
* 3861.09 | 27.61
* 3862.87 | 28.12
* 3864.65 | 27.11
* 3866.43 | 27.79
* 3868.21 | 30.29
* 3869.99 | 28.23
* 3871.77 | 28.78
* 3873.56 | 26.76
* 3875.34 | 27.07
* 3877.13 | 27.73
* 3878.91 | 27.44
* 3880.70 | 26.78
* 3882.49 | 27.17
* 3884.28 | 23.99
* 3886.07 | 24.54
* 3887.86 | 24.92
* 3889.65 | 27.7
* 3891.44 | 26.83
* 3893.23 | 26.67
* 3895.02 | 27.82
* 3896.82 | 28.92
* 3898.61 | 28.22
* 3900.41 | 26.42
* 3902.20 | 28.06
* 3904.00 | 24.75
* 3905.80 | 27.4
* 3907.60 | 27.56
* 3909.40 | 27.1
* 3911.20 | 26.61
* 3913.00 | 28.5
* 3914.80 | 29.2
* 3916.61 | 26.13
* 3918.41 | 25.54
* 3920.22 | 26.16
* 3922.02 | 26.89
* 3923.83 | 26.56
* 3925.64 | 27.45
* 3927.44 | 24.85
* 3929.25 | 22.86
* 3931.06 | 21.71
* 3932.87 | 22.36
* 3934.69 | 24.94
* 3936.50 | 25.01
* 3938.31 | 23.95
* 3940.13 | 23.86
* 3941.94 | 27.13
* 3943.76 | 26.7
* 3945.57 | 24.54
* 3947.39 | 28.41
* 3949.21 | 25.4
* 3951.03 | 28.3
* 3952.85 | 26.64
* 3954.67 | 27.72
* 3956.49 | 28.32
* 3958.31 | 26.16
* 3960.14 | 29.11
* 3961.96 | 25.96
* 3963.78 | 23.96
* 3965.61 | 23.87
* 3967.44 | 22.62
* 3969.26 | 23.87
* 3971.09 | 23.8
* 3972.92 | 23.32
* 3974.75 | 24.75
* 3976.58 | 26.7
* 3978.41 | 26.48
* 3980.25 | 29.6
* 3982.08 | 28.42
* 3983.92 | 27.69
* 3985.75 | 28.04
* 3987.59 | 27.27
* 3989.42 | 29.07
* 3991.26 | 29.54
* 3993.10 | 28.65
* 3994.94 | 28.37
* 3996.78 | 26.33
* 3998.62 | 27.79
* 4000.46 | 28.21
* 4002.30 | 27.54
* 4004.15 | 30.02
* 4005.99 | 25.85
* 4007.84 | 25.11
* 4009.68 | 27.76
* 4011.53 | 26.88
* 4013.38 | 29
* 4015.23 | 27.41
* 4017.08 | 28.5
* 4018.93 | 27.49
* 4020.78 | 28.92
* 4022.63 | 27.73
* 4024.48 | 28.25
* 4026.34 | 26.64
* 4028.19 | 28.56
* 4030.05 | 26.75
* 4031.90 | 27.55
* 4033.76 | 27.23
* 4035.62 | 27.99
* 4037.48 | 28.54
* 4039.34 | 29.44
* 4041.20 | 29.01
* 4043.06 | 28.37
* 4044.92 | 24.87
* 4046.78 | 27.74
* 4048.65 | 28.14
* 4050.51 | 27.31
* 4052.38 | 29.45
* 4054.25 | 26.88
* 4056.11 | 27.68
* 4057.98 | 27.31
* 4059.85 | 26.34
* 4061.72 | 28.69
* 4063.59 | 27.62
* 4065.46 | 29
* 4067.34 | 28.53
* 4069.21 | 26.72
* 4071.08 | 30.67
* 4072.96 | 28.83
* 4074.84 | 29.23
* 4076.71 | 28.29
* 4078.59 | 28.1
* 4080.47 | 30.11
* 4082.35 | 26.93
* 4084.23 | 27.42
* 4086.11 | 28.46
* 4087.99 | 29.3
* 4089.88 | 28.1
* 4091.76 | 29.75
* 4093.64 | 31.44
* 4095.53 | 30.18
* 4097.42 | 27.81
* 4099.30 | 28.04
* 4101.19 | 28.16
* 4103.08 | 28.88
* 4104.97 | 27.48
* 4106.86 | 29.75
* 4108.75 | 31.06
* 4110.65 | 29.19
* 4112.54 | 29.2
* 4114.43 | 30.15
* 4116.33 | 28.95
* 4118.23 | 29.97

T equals 1.14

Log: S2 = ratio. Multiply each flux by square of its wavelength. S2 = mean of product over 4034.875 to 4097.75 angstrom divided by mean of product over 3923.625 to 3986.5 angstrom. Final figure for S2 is 1.2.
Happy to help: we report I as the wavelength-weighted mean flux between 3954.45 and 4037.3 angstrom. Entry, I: 27.1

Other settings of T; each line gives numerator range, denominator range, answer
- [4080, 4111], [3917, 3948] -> 1.24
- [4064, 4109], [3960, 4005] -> 1.13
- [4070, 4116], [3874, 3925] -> 1.19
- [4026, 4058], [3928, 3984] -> 1.13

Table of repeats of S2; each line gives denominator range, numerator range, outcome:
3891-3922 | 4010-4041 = 1.09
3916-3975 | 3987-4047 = 1.13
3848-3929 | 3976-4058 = 1.09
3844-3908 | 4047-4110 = 1.15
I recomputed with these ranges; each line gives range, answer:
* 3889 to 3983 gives 26.2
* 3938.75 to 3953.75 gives 26.3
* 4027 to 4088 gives 28.1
